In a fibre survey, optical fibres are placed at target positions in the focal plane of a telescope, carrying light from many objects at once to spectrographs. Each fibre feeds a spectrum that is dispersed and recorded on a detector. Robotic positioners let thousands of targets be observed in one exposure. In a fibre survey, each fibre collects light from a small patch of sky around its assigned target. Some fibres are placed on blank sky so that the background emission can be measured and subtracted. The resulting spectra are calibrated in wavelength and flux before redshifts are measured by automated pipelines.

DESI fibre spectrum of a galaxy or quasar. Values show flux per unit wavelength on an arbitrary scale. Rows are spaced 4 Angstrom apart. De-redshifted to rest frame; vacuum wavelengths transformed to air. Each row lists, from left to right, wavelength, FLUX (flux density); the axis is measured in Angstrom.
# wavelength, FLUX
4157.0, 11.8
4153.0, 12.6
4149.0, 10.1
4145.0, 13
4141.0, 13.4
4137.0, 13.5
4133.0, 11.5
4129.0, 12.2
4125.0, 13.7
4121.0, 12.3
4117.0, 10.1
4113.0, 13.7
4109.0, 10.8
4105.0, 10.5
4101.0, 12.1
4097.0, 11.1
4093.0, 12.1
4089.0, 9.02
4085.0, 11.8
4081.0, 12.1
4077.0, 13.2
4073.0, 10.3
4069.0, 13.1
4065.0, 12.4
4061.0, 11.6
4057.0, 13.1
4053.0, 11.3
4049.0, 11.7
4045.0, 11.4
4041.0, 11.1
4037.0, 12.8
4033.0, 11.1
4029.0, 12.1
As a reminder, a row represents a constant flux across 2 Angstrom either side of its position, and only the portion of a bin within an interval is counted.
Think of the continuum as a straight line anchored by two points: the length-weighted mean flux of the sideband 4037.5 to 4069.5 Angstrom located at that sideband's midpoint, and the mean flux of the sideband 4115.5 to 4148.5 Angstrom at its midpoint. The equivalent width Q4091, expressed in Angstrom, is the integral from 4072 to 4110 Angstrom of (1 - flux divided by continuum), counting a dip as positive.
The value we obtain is 2.6 Angstrom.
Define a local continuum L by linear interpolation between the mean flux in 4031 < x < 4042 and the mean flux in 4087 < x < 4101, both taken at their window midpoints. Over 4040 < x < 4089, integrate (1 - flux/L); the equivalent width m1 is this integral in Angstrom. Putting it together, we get -2.12 Angstrom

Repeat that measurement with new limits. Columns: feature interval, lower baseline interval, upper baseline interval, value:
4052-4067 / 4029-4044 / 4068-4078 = -0.3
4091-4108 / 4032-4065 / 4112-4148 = 1.2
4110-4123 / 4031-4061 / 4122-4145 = 0.7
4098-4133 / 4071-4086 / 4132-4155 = 0.8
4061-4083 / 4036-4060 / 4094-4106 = -1.0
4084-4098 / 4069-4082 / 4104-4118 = 1.0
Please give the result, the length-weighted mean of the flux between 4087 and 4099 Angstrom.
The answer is 10.7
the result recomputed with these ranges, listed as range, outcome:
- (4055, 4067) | 12.4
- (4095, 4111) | 11.1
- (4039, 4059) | 11.7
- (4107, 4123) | 11.7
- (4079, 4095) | 11.3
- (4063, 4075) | 11.9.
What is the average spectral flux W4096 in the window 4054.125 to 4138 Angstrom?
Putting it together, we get 11.9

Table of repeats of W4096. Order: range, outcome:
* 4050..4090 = 11.9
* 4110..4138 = 12.3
